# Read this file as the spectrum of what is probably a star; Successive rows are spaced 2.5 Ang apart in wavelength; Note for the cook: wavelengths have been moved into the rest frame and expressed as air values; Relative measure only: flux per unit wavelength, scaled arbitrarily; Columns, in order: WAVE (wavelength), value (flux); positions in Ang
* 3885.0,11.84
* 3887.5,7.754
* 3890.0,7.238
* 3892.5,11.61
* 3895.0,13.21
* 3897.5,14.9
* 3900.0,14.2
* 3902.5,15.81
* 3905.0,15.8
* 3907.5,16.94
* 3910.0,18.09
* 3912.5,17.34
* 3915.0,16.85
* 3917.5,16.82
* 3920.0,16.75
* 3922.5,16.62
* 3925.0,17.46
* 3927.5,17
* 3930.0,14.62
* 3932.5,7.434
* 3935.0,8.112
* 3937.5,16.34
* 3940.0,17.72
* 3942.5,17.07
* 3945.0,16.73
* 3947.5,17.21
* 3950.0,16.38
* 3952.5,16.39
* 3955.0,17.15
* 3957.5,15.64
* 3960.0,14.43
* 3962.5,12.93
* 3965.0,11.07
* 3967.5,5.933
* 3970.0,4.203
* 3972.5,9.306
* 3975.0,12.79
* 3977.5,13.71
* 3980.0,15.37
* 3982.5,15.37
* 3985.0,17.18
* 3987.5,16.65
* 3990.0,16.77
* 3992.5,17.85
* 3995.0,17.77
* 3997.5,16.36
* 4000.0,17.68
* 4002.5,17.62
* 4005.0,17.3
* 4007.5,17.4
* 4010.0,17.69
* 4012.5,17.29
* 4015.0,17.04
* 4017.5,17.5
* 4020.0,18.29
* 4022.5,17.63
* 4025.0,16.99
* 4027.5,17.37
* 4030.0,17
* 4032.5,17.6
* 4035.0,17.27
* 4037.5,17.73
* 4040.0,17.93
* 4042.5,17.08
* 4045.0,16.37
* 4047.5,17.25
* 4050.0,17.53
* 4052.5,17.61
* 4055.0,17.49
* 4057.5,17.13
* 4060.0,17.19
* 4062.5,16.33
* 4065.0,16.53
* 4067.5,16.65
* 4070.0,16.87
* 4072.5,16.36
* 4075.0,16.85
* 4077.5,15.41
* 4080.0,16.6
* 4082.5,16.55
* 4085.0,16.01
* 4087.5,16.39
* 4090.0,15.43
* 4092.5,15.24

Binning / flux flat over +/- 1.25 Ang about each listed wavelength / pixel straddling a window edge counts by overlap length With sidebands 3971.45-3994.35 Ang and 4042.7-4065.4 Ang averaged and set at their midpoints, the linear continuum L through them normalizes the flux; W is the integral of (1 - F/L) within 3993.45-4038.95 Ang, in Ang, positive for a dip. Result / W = -4.0 Ang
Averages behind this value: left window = 15.1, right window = 17.1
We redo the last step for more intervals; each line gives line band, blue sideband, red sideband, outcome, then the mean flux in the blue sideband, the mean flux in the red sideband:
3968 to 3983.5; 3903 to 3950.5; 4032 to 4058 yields 4.7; 15.8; 17.4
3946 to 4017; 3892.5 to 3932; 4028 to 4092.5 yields 5.2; 15.9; 16.8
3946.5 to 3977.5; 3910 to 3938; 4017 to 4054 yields 6.0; 15.1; 17.4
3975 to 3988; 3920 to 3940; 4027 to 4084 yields 0.1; 14.4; 17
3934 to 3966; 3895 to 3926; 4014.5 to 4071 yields 2.6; 16.3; 17.2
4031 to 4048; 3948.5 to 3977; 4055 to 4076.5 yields -1.8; 12.5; 16.8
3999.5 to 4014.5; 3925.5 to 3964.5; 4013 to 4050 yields -0.7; 15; 17.4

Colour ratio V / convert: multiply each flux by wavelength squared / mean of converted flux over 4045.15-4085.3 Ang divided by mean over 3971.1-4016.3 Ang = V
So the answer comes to 1.08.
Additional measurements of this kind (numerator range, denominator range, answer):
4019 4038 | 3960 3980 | 1.70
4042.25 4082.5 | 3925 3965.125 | 1.19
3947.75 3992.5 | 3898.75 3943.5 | 0.91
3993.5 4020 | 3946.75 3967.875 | 1.24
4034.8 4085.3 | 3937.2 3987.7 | 1.25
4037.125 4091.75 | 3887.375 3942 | 1.23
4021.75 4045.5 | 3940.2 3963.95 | 1.13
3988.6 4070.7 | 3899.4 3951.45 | 1.15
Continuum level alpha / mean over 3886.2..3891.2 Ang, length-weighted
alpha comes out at 7.54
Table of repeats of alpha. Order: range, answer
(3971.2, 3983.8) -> 13.3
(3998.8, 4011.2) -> 17.5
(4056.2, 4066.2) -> 16.8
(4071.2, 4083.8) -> 16.4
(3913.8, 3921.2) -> 16.8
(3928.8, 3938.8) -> 11.6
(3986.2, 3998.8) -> 17.1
